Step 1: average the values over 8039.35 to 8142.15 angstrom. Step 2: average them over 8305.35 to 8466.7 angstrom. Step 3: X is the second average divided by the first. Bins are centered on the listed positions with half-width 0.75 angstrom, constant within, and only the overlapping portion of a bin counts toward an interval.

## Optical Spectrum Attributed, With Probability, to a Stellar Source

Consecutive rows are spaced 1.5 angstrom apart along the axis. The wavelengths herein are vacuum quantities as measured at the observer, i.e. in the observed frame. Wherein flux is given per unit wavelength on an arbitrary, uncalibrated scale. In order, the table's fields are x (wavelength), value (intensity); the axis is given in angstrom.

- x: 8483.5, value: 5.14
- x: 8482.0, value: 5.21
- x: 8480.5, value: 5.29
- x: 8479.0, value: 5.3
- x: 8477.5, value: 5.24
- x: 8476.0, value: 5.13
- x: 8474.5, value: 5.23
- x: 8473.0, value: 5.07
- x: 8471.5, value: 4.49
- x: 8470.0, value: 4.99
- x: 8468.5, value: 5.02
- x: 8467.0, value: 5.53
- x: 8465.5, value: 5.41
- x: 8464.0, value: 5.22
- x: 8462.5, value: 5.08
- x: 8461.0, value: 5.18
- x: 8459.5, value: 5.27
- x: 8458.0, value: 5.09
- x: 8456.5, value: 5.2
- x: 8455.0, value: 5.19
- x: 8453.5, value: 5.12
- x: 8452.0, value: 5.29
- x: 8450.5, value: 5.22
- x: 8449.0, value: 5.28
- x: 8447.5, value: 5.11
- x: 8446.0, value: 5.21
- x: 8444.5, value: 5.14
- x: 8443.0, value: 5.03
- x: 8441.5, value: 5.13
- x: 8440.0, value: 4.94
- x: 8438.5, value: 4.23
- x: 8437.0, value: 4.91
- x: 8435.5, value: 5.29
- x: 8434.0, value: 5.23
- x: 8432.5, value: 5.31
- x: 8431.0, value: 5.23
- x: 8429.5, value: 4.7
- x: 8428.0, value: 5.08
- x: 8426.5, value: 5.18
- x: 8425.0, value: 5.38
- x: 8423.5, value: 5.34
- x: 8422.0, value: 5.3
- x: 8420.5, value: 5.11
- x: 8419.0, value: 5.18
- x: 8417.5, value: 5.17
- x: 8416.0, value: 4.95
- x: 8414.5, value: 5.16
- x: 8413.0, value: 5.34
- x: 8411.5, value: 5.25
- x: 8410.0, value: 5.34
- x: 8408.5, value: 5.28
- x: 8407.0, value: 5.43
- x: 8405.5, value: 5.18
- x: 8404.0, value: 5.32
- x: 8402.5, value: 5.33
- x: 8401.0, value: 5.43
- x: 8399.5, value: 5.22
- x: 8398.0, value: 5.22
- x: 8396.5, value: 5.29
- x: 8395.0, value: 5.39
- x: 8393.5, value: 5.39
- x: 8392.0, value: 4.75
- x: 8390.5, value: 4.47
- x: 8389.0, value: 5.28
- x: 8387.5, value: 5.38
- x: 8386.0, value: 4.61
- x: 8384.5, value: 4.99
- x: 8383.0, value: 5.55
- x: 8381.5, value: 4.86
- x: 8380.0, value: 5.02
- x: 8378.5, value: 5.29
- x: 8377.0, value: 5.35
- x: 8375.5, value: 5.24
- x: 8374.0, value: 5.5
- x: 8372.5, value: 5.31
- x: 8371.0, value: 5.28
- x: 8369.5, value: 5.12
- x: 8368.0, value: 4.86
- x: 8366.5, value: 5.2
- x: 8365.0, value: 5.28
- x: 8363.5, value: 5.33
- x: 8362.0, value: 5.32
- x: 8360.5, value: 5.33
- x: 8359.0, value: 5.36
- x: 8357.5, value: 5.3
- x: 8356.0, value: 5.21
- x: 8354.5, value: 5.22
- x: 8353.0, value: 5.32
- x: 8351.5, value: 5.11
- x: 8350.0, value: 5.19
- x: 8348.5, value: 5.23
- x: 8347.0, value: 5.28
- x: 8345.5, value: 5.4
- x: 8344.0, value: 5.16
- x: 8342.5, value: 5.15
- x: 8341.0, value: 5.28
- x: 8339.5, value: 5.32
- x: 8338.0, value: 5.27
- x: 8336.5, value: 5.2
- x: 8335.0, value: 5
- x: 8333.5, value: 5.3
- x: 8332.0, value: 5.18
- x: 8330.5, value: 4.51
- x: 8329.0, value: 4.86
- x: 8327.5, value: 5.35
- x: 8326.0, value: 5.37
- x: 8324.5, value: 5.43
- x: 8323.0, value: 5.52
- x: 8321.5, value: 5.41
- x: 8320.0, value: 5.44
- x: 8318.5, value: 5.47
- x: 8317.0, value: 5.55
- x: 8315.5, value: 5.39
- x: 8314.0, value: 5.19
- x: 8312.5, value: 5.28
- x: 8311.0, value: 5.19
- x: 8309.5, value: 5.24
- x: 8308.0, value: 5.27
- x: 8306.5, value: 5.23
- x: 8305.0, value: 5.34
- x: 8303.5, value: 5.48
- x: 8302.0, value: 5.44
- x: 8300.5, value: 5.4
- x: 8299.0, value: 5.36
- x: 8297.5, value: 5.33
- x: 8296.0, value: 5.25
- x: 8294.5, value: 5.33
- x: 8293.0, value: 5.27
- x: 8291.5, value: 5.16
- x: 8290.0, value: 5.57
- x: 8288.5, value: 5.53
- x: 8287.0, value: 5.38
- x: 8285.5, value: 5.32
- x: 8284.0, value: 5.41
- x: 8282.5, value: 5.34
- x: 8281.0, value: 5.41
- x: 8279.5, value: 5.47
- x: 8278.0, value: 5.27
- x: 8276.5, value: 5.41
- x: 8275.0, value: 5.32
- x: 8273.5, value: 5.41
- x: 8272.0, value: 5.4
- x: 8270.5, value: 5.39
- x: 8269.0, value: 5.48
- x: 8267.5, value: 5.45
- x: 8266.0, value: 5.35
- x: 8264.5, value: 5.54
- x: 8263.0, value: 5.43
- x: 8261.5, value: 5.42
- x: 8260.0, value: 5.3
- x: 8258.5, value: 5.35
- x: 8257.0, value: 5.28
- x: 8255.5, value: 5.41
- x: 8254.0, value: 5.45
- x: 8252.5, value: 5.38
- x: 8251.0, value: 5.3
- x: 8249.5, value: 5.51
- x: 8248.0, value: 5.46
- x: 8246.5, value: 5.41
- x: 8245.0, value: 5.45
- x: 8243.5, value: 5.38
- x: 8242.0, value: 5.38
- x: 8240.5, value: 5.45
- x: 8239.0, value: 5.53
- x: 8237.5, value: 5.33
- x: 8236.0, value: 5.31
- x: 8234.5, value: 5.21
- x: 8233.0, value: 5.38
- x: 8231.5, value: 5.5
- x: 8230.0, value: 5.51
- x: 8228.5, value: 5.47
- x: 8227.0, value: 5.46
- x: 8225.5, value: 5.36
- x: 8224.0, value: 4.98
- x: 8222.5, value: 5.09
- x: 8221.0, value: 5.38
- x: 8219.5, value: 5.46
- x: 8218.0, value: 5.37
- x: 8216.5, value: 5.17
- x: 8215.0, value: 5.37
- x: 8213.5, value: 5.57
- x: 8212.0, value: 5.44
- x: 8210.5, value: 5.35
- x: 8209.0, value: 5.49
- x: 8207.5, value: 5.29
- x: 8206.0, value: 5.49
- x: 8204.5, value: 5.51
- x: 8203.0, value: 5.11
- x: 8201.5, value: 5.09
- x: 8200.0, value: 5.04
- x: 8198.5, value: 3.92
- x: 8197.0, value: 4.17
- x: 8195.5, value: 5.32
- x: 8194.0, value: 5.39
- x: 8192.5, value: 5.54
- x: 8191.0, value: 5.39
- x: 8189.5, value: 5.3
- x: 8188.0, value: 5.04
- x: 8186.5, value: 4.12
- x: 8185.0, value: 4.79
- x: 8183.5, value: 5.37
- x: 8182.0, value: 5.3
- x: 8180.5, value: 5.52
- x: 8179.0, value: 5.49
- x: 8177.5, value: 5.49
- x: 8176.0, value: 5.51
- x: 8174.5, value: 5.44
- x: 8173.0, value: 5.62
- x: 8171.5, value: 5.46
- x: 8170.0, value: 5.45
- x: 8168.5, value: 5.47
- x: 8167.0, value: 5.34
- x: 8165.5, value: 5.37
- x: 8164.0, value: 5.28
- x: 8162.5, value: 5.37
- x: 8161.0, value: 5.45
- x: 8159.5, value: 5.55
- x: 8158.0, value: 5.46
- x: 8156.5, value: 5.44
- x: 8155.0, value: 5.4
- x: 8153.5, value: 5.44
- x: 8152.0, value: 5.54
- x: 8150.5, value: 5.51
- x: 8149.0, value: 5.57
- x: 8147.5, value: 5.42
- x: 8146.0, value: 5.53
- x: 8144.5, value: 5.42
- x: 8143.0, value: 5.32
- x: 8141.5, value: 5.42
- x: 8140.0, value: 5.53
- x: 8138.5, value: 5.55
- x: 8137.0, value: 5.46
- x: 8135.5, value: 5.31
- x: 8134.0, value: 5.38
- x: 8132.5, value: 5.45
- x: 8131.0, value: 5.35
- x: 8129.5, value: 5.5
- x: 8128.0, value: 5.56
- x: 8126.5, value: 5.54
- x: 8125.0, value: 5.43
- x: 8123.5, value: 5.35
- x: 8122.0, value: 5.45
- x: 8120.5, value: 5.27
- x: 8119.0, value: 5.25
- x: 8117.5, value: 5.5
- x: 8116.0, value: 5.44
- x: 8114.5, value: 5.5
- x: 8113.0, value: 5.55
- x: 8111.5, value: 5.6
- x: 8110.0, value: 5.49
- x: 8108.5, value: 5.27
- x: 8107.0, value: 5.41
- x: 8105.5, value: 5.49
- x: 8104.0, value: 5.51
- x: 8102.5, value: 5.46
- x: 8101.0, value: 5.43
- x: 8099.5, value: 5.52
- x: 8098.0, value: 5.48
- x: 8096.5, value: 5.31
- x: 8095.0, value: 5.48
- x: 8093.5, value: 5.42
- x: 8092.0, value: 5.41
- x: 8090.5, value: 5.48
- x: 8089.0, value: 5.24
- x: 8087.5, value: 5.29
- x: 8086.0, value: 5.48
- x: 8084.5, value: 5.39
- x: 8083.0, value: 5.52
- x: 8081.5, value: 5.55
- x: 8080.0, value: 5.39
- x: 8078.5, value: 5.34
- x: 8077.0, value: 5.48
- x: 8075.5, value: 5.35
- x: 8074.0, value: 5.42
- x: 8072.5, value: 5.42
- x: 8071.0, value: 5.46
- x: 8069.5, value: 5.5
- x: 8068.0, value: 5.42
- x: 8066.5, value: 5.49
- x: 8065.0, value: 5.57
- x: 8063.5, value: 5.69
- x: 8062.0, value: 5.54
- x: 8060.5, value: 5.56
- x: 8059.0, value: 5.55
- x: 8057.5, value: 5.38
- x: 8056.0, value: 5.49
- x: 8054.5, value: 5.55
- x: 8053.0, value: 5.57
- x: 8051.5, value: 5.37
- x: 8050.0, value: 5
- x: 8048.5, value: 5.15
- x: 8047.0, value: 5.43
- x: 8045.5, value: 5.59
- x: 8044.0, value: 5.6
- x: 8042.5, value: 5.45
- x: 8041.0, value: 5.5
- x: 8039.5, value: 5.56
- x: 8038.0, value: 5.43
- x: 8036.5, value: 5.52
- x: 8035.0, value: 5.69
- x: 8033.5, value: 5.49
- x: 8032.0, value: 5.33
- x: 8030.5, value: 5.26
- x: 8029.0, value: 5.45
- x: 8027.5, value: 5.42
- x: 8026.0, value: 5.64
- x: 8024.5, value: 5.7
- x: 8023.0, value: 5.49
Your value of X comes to 0.96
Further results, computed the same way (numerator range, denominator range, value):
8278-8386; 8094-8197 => 0.98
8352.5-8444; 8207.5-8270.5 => 0.96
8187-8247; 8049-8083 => 0.97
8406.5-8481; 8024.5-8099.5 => 0.95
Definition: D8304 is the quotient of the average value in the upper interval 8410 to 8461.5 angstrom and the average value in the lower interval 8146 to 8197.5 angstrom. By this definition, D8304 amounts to 1.0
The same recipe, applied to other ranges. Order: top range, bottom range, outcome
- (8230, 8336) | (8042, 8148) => 0.98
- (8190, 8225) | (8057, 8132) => 0.96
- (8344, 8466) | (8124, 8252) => 0.97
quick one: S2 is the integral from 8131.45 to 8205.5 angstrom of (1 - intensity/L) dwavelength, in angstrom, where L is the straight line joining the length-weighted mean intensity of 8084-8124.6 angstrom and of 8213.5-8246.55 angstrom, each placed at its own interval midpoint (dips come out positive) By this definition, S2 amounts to 1.11 angstrom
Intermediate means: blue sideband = 5.43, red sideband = 5.37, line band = 5.31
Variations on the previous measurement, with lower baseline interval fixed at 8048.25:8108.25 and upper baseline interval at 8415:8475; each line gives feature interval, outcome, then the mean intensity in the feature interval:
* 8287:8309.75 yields -0.43 angstrom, 5.35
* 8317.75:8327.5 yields -0.38 angstrom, 5.43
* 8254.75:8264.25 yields -0.16 angstrom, 5.37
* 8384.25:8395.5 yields 0.32 angstrom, 5.03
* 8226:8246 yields -0.40 angstrom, 5.41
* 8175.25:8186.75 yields 0.23 angstrom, 5.25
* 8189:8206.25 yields 0.79 angstrom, 5.09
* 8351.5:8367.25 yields -0.24 angstrom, 5.28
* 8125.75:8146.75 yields -0.24 angstrom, 5.45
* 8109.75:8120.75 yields -0.10 angstrom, 5.46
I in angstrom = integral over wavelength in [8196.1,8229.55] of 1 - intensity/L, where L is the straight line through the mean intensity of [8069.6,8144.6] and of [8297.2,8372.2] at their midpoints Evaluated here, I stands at 0.9 angstrom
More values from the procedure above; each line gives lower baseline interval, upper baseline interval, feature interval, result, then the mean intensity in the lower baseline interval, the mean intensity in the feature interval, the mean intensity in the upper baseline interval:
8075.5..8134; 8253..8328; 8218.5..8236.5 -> 0.2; 5.43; 5.34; 5.38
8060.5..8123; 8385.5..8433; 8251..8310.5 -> -0.9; 5.45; 5.37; 5.19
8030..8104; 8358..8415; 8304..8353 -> 0.0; 5.45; 5.26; 5.22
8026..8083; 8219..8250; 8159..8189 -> 0.5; 5.46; 5.32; 5.38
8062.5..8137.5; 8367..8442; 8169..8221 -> 1.0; 5.44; 5.25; 5.16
